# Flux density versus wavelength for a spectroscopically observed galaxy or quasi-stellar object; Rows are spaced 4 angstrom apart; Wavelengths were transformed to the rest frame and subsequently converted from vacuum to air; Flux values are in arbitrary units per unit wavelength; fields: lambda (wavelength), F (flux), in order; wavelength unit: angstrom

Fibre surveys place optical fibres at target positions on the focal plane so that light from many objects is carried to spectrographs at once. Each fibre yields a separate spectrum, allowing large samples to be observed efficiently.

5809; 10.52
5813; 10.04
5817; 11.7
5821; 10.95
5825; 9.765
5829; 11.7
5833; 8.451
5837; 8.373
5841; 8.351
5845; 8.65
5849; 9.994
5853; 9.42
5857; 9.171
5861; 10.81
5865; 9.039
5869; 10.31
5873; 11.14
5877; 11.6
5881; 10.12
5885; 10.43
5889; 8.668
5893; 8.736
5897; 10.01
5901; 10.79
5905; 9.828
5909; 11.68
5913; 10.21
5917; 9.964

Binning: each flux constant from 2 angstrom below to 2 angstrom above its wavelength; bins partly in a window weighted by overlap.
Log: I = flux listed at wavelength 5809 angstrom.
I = 10.52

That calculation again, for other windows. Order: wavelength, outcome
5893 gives 8.736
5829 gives 11.7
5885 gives 10.43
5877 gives 11.6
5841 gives 8.351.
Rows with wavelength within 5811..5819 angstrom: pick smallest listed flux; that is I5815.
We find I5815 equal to 10.04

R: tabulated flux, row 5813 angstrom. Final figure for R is 10.04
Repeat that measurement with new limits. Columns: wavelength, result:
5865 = 9.039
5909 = 11.68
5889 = 8.668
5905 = 9.828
